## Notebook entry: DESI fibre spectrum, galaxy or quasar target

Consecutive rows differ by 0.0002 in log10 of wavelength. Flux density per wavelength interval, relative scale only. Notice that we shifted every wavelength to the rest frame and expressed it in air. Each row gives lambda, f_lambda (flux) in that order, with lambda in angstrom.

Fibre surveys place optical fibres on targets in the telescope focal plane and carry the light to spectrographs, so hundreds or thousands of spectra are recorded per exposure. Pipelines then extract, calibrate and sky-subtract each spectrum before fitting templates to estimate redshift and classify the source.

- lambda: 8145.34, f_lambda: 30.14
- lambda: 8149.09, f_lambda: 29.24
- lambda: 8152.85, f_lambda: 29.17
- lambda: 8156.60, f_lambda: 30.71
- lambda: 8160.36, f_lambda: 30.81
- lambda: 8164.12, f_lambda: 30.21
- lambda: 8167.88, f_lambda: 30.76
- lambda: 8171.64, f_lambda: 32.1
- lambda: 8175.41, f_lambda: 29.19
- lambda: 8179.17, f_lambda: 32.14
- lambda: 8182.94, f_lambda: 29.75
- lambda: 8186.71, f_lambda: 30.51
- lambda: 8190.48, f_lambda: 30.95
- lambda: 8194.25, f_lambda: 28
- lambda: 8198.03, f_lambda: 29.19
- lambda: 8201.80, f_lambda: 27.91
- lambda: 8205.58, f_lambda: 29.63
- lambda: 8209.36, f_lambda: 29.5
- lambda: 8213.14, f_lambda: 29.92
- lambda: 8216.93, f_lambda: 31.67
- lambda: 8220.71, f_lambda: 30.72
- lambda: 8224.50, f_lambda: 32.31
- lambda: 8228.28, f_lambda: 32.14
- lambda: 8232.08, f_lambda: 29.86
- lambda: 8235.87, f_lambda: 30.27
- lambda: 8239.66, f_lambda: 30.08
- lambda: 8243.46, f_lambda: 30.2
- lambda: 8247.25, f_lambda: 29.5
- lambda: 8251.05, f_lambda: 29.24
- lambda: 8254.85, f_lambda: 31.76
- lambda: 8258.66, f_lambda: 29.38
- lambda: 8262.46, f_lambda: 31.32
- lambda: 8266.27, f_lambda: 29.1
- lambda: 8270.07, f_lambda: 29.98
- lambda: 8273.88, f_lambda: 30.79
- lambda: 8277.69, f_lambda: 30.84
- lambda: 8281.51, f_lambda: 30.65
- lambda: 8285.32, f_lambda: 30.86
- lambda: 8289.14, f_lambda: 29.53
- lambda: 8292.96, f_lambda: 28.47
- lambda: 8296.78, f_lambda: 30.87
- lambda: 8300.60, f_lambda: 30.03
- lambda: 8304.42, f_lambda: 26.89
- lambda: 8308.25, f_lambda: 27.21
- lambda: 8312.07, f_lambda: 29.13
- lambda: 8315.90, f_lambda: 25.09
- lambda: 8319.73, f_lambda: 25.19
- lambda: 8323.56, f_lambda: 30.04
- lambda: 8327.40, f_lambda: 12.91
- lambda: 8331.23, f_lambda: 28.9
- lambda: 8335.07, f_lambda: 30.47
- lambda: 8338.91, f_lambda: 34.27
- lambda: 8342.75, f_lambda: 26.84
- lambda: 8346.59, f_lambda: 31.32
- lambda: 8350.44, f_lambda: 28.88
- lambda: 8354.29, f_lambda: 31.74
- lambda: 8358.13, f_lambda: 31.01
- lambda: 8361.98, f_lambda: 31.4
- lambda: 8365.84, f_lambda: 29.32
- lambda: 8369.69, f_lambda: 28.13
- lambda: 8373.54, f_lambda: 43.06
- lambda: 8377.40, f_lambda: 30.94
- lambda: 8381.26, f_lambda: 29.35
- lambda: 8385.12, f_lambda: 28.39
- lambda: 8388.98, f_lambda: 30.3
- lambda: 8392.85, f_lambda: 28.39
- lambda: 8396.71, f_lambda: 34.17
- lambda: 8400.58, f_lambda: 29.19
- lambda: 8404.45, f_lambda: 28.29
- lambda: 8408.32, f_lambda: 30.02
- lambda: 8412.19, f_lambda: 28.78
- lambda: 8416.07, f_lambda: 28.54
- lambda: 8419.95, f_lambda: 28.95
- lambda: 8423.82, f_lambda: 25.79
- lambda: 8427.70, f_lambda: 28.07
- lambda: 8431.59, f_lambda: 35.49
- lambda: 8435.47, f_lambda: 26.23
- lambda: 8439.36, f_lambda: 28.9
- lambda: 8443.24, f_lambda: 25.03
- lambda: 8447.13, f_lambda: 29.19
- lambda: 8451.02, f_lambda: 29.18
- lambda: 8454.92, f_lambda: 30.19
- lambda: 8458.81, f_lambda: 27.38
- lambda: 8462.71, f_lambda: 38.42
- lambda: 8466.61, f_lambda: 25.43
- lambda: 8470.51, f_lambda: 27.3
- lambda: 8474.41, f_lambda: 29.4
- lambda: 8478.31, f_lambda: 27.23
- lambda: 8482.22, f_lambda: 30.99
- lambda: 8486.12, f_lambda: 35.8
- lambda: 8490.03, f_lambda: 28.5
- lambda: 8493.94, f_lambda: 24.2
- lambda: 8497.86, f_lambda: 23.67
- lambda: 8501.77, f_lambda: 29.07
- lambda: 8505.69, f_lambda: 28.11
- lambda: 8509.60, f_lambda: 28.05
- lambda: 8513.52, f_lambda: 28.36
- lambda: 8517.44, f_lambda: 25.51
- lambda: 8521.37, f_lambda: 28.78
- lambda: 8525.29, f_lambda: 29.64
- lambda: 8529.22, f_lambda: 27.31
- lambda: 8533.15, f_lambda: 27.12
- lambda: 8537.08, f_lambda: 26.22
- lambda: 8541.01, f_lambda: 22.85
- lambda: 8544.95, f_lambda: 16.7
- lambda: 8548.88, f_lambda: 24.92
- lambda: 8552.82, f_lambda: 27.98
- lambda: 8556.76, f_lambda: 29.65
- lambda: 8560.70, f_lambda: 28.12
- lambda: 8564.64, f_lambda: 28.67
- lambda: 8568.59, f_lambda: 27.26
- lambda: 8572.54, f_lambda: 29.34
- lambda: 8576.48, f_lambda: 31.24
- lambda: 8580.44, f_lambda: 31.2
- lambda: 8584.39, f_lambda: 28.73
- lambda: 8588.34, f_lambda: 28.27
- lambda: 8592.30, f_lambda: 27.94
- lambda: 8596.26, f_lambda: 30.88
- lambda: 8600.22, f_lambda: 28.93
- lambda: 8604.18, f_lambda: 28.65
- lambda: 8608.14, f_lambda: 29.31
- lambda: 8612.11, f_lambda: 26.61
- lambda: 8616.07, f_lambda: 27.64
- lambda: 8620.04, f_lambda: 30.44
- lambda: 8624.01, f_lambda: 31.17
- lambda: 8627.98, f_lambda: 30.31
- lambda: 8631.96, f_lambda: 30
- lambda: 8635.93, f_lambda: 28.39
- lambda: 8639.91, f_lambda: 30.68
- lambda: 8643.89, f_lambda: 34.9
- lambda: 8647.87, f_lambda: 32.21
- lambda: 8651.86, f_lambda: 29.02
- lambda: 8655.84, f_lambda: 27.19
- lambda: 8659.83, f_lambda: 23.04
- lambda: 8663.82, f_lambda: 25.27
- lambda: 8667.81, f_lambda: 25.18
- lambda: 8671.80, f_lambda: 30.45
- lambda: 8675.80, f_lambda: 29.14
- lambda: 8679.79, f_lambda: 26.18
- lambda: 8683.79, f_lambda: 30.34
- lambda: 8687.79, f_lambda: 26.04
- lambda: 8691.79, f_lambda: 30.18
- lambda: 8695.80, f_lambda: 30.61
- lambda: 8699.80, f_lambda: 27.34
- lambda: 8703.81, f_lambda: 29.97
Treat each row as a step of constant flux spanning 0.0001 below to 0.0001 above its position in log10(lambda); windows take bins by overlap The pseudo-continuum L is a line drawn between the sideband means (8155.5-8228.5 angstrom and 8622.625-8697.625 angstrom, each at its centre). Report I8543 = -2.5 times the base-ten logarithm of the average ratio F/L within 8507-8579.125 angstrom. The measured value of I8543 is 0.08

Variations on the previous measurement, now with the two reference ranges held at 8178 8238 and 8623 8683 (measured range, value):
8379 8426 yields 0.02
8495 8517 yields 0.08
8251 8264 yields -0.02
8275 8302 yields -0.01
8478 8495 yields -0.02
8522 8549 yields 0.16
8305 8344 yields 0.11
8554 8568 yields 0.02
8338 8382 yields -0.06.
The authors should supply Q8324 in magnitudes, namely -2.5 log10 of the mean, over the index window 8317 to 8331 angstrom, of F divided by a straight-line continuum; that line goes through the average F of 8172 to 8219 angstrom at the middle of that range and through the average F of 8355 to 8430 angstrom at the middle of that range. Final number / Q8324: 0.263 mag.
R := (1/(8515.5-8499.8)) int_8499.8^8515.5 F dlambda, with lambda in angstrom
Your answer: 28.4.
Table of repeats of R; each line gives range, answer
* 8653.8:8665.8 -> 25.2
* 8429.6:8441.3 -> 30.2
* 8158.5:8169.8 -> 30.6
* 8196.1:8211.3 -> 29.1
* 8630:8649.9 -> 31.2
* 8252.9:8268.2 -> 30.4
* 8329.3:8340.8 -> 31.2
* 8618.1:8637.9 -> 30.1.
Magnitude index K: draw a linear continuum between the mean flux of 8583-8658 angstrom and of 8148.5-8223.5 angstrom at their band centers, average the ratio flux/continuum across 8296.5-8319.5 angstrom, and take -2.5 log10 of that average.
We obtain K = 0.08 mag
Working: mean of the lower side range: 30.1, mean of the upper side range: 29.5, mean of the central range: 27.8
